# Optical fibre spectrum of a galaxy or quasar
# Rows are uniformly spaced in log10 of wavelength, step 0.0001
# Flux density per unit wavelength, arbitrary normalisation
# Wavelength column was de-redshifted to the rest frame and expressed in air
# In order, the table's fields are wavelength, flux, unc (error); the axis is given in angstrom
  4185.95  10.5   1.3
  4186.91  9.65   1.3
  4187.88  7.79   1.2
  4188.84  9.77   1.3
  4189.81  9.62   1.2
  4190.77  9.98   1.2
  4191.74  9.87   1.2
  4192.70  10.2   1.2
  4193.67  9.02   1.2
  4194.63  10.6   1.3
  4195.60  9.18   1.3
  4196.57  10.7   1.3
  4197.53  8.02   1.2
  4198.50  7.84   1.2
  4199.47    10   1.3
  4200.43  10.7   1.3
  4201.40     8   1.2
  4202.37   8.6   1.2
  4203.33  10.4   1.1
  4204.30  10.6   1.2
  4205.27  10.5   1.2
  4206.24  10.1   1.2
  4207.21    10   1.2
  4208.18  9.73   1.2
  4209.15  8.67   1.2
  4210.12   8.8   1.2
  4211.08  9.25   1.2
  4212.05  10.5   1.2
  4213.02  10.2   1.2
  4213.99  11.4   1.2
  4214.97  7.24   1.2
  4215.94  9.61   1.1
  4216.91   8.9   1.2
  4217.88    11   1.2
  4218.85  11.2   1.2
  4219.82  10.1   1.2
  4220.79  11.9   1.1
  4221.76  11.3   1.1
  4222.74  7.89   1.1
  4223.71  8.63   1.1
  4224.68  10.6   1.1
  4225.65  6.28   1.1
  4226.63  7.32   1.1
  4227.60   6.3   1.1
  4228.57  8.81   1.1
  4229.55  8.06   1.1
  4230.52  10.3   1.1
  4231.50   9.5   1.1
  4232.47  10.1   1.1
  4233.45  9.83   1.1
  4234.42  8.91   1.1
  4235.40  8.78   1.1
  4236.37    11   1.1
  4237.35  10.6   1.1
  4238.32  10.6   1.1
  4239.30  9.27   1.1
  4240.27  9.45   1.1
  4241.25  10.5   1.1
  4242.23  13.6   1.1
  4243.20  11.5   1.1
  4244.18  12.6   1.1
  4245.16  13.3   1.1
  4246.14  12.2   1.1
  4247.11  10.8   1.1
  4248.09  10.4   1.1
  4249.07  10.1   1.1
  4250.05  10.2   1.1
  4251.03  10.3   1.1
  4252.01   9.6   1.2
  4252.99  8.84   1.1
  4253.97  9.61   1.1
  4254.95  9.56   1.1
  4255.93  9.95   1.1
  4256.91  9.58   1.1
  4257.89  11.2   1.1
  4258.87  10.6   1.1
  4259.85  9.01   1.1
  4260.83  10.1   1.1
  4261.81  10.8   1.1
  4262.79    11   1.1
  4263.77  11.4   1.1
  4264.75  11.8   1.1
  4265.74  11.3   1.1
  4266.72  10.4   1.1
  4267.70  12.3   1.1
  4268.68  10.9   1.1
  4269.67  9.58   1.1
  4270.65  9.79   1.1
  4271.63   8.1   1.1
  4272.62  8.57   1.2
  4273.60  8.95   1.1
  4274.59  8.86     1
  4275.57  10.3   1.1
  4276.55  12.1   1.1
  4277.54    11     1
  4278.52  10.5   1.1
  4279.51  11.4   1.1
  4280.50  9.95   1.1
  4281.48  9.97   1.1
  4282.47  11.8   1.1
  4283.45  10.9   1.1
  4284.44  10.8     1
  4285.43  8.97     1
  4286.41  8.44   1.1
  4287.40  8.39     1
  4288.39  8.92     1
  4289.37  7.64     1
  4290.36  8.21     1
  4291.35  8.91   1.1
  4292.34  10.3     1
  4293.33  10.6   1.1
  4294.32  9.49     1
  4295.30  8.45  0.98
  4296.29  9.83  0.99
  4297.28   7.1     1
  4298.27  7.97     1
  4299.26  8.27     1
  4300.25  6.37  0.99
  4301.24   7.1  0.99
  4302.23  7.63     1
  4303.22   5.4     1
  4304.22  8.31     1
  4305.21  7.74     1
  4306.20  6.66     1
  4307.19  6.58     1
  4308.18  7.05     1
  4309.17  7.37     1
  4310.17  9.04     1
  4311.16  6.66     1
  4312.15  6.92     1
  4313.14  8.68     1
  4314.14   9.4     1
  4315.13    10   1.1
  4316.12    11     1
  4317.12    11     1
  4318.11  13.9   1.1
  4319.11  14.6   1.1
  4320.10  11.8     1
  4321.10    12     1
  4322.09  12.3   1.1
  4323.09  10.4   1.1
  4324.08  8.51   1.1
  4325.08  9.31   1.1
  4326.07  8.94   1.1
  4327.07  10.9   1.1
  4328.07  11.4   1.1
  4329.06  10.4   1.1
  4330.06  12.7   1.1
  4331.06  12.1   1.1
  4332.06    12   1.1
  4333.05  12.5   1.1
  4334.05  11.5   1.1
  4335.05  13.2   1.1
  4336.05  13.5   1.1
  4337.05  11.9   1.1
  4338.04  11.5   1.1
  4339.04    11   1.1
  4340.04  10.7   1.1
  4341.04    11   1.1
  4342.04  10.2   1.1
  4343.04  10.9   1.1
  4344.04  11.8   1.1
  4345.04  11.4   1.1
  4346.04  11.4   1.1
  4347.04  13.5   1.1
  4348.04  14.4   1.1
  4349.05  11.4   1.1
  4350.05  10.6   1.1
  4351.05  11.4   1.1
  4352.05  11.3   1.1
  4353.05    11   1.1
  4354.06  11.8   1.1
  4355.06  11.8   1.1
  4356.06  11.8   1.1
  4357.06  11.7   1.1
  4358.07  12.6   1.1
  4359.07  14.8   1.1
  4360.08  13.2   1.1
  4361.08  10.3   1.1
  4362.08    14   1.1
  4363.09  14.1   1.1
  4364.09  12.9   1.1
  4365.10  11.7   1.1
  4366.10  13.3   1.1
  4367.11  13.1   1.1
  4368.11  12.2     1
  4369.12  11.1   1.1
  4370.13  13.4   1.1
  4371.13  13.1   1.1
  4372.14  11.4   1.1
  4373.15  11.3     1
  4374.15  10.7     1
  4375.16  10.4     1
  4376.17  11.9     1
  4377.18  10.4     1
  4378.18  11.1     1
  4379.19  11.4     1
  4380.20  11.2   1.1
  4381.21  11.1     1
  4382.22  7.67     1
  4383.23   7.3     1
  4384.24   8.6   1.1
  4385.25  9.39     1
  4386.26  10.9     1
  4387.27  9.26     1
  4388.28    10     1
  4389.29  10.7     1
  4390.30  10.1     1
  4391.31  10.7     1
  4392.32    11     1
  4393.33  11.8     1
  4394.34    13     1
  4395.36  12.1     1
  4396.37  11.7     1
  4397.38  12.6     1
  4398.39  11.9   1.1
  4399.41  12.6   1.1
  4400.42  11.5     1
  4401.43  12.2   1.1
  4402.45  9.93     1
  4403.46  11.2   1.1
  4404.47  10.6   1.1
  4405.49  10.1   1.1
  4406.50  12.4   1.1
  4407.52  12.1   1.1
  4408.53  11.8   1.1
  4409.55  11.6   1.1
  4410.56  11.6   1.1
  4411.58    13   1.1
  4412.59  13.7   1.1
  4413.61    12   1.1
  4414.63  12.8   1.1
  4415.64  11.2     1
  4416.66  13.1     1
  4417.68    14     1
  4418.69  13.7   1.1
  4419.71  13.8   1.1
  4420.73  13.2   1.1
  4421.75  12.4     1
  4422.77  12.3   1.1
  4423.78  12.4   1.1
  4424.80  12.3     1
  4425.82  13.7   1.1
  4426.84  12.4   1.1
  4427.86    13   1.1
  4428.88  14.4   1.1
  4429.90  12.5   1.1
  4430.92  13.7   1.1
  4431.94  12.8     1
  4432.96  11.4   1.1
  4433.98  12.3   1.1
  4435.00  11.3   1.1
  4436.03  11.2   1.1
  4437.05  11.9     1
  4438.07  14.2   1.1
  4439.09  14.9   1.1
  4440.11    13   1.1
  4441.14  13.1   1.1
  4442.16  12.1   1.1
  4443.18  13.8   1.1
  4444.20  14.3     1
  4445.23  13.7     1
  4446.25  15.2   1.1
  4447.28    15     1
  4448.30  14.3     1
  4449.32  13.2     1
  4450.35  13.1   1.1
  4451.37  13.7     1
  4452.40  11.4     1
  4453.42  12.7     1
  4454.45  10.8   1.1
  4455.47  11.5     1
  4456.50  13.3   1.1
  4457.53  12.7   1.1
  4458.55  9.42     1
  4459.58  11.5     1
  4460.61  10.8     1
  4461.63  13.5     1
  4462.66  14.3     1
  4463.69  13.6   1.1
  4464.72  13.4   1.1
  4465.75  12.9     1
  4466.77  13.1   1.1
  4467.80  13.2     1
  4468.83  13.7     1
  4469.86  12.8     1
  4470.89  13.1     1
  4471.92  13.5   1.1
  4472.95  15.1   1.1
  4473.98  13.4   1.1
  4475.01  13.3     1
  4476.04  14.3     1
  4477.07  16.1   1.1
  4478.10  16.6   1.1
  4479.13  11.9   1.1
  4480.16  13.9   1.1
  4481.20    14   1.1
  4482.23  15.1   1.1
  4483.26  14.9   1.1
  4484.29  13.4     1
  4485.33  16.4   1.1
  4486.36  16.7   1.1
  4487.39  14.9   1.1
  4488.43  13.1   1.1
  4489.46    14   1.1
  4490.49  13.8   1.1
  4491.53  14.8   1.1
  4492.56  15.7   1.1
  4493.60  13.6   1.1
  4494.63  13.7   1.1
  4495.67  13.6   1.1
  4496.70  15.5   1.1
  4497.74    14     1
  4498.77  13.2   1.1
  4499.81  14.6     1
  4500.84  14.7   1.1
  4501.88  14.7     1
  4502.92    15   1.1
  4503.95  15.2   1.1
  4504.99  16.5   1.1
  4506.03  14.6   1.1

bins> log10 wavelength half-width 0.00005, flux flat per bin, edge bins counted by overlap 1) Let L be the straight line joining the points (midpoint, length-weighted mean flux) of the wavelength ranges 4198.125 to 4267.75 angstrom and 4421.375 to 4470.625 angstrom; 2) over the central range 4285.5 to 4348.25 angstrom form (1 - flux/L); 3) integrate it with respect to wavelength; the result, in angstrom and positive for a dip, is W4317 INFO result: 7.0 angstrom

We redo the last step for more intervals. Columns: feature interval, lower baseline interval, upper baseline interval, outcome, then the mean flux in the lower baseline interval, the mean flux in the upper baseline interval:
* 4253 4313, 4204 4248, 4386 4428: 7.37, 9.95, 12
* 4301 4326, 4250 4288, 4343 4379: 4.29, 10.2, 12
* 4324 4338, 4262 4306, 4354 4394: -1.31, 9.43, 11.4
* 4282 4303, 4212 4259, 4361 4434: 3.59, 9.99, 11.8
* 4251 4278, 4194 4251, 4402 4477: 0.64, 9.87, 12.8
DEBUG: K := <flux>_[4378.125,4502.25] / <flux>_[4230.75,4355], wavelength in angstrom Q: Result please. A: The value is 1.2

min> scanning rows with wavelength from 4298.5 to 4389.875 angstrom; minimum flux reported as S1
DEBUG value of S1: 5.4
